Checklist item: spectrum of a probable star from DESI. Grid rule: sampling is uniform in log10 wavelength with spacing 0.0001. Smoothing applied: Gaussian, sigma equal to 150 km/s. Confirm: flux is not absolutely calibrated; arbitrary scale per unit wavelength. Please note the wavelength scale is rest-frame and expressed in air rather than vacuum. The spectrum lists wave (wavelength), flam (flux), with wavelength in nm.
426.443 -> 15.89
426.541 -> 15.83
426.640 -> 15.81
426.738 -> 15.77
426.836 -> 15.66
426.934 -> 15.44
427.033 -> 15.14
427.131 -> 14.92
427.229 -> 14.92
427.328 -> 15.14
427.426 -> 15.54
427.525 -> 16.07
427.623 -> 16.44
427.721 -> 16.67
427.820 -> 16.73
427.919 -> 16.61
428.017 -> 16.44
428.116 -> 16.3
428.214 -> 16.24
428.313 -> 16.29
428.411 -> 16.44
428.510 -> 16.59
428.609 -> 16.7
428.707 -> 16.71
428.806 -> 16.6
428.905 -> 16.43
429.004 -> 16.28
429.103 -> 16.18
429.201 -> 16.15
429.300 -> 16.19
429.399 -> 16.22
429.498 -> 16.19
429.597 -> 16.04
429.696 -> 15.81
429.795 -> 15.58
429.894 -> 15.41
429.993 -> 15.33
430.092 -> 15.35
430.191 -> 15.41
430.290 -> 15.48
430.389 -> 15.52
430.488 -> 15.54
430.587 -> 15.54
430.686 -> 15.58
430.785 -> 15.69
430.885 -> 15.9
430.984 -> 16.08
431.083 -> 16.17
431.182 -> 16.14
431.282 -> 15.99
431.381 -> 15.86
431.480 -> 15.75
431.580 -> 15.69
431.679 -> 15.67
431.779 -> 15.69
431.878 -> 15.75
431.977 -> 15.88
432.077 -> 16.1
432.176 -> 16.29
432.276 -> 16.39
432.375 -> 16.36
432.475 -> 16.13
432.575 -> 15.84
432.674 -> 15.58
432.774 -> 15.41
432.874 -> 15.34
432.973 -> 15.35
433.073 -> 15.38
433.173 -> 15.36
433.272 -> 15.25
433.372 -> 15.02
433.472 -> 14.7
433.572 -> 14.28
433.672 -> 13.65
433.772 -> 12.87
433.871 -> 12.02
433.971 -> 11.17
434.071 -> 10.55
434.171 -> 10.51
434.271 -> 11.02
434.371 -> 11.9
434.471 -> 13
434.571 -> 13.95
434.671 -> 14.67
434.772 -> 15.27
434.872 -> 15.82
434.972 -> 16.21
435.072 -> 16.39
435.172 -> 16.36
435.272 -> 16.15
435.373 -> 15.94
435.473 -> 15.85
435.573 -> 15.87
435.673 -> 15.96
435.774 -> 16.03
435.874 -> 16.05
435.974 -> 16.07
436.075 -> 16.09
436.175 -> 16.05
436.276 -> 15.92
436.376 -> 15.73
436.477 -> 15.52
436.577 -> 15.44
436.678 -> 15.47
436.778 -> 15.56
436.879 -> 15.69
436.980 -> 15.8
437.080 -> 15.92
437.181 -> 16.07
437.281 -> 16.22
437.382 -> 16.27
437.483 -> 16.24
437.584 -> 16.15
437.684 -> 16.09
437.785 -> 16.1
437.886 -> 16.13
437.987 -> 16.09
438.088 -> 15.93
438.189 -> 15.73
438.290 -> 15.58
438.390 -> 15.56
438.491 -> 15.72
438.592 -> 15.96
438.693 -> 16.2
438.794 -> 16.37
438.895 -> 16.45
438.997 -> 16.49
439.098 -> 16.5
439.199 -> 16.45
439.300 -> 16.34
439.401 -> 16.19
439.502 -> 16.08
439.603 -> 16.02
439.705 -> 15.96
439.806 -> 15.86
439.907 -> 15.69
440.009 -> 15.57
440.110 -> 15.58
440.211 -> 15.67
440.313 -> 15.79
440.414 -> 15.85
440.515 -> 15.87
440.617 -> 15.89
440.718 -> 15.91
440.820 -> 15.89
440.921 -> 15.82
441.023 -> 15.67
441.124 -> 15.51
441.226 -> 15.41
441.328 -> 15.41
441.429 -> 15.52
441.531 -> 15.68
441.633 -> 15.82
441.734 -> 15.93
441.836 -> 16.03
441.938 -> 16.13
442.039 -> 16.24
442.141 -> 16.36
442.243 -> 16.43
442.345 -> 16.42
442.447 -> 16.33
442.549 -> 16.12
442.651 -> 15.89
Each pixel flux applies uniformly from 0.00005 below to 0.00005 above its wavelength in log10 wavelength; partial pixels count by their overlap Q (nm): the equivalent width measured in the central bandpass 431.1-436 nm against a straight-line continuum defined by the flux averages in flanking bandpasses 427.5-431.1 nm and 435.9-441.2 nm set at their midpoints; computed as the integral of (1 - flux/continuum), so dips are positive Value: 0.31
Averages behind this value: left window 16.1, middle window 15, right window 15.9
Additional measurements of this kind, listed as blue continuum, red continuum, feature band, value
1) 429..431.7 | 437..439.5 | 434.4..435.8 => 0.046 nm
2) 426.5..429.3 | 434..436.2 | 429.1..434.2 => 0.045 nm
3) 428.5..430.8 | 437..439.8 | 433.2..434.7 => 0.284 nm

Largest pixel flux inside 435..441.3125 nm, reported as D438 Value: 16.5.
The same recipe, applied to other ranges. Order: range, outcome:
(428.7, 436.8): 16.71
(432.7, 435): 16.21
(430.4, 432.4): 16.39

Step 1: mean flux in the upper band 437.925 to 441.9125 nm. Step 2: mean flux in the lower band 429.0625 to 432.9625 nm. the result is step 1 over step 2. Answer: 1.0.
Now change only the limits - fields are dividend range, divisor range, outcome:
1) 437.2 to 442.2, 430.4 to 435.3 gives 1.07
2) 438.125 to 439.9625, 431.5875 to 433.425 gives 1.02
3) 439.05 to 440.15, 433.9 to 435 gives 1.23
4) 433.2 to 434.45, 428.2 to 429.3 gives 0.78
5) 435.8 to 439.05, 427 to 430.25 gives 1.00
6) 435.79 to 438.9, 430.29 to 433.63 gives 1.02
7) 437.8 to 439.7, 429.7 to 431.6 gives 1.03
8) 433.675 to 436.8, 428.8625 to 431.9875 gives 0.93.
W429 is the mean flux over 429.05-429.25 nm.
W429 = 16.2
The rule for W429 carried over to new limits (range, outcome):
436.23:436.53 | 15.7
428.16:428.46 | 16.4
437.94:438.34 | 15.8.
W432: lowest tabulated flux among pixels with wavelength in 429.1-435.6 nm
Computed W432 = 10.51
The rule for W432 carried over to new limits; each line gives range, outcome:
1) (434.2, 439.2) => 11.02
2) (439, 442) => 15.41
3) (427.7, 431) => 15.33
